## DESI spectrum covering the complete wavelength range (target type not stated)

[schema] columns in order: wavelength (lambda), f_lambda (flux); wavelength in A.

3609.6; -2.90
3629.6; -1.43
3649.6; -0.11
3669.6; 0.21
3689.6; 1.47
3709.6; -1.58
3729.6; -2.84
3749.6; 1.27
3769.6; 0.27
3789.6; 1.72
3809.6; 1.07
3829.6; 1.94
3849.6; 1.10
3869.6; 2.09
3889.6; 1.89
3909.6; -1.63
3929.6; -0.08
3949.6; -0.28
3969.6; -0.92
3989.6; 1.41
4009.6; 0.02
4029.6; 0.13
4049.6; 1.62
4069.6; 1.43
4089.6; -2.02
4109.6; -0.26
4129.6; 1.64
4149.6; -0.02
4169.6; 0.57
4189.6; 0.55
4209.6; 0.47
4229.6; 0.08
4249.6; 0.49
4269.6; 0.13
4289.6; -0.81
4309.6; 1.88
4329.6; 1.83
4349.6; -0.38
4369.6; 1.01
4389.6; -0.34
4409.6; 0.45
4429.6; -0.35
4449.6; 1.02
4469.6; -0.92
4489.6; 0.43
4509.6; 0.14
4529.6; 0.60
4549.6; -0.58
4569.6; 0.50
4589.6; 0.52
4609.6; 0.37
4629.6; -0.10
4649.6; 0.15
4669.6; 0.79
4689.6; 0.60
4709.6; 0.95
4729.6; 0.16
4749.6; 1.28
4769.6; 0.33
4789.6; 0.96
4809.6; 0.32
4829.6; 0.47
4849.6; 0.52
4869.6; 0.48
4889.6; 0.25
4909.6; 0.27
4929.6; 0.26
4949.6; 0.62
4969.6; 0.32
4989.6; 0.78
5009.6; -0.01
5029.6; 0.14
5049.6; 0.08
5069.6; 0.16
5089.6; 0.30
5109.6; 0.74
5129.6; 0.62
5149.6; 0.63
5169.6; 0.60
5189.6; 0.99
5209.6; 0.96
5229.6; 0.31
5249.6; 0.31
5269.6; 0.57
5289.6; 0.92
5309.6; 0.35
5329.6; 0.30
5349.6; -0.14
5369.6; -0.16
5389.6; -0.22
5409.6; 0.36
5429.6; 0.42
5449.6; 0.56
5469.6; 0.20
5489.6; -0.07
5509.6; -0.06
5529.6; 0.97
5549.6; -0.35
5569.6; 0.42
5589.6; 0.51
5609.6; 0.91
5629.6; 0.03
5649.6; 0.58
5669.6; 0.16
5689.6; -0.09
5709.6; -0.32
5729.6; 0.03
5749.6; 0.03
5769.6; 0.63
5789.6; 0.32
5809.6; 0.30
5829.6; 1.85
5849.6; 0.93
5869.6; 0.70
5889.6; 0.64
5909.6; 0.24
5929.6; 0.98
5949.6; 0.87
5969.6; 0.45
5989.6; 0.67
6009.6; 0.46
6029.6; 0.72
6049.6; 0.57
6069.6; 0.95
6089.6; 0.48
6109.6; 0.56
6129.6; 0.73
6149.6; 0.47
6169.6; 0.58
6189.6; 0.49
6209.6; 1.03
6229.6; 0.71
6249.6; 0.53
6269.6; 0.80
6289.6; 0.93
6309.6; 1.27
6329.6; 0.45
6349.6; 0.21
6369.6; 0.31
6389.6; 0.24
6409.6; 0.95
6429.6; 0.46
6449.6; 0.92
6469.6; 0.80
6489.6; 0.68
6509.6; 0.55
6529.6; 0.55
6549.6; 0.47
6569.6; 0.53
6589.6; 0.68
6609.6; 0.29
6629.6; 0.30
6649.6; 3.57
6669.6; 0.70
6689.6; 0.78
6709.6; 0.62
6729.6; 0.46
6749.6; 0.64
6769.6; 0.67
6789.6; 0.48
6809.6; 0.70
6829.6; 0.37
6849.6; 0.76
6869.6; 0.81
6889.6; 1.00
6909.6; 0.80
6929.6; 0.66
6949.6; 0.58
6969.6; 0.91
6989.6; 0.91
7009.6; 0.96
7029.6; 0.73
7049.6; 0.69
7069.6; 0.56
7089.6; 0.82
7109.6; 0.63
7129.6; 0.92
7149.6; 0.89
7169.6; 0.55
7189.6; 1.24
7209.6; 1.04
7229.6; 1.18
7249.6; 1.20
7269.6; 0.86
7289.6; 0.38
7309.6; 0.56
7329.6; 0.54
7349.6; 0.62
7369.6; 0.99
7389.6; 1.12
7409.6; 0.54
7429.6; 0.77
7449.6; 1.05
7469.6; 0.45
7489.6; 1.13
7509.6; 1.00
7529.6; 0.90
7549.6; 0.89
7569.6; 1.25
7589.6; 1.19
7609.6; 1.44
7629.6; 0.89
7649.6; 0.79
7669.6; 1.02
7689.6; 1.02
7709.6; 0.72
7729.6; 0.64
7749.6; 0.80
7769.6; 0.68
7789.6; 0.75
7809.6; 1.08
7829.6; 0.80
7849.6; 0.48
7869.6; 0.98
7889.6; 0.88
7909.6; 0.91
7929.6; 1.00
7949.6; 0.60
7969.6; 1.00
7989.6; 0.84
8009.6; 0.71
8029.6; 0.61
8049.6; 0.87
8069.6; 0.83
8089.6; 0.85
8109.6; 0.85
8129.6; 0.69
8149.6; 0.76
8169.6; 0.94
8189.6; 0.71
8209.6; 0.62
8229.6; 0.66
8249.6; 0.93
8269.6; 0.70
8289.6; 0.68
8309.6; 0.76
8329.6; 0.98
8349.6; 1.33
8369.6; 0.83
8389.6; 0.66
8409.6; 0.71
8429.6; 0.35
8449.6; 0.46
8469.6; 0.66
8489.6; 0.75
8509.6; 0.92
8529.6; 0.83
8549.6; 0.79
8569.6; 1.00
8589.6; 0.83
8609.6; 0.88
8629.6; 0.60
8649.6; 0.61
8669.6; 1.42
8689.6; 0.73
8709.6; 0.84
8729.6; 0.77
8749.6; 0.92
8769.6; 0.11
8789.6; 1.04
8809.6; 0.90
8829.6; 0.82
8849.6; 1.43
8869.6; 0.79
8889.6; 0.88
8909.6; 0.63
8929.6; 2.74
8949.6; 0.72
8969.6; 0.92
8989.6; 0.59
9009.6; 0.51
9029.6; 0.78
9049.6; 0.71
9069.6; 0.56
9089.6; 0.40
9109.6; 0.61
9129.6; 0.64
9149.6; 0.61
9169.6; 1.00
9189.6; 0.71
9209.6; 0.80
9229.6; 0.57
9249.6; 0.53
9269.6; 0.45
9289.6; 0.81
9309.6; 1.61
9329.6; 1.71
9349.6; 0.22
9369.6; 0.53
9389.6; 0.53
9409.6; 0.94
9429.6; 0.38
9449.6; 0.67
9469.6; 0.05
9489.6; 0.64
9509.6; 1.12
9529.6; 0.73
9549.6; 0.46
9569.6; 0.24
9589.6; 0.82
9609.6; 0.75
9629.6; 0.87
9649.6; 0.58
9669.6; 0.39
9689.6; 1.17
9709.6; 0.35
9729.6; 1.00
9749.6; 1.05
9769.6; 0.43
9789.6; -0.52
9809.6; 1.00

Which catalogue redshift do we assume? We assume 0.783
